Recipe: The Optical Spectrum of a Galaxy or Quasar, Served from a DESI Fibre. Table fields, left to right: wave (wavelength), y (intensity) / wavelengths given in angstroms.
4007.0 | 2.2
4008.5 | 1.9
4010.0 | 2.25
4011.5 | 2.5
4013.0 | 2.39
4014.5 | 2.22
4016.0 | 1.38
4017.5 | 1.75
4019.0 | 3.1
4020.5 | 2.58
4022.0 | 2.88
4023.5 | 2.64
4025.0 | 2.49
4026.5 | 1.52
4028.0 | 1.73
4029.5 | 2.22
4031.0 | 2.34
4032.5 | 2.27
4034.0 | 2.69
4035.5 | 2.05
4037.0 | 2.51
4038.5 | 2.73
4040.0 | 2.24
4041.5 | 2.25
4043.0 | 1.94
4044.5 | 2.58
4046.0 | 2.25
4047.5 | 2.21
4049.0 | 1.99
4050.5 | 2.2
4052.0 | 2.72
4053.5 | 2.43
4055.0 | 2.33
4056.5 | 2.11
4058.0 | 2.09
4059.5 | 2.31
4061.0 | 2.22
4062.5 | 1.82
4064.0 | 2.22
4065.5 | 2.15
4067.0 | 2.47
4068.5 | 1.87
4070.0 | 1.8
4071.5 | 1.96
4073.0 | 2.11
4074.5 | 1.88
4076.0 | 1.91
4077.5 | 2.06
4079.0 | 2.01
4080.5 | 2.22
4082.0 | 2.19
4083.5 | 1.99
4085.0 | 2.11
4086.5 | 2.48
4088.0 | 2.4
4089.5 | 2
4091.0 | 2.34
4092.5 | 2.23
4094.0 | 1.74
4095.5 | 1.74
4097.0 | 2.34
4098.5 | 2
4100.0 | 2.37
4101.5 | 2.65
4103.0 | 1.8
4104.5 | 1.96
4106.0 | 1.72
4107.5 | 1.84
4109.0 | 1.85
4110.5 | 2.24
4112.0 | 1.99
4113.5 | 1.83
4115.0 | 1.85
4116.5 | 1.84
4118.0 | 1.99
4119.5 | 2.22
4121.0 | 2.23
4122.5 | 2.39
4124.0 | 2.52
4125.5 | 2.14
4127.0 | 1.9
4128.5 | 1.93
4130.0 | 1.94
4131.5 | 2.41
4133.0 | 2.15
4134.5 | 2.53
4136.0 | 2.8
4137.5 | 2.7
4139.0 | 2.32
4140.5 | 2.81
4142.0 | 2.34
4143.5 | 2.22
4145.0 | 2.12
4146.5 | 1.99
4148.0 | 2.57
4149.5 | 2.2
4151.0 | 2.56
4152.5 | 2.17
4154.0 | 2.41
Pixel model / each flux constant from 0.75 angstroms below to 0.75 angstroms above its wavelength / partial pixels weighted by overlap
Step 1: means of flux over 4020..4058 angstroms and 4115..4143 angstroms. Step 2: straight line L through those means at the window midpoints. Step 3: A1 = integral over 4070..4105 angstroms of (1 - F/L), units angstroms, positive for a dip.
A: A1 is 2.9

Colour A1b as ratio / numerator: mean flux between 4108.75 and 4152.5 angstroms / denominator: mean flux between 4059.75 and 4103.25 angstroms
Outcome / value 1.1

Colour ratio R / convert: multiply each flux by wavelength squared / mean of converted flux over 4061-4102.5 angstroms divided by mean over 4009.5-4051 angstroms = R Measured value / 0.9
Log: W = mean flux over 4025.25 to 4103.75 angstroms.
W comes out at 2.17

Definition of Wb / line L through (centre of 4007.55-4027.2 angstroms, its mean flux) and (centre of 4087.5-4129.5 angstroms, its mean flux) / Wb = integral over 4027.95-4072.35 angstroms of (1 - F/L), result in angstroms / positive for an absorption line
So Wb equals -0.5 angstroms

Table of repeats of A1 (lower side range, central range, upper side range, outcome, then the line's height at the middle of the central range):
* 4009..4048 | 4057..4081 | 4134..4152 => 2.8 angstroms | 2.34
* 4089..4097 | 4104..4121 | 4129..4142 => 2.1 angstroms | 2.22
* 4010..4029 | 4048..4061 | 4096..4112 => -0.5 angstroms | 2.18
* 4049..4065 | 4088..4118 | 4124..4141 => 3.5 angstroms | 2.29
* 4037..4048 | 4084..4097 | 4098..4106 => 0.1 angstroms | 2.16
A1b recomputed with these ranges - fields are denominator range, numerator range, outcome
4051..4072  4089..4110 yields 0.94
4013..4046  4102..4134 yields 0.89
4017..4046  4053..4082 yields 0.90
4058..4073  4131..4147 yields 1.15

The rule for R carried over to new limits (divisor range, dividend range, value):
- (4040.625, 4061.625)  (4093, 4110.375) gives 0.91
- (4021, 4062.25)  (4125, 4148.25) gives 1.05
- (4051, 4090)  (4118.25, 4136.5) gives 1.08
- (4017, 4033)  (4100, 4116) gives 0.89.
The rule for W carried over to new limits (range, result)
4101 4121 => 1.98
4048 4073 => 2.17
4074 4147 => 2.15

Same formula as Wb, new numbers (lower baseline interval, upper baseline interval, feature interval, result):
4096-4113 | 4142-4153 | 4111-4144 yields -0.8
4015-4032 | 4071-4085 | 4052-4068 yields -1.0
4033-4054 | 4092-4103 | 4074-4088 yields 0.5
